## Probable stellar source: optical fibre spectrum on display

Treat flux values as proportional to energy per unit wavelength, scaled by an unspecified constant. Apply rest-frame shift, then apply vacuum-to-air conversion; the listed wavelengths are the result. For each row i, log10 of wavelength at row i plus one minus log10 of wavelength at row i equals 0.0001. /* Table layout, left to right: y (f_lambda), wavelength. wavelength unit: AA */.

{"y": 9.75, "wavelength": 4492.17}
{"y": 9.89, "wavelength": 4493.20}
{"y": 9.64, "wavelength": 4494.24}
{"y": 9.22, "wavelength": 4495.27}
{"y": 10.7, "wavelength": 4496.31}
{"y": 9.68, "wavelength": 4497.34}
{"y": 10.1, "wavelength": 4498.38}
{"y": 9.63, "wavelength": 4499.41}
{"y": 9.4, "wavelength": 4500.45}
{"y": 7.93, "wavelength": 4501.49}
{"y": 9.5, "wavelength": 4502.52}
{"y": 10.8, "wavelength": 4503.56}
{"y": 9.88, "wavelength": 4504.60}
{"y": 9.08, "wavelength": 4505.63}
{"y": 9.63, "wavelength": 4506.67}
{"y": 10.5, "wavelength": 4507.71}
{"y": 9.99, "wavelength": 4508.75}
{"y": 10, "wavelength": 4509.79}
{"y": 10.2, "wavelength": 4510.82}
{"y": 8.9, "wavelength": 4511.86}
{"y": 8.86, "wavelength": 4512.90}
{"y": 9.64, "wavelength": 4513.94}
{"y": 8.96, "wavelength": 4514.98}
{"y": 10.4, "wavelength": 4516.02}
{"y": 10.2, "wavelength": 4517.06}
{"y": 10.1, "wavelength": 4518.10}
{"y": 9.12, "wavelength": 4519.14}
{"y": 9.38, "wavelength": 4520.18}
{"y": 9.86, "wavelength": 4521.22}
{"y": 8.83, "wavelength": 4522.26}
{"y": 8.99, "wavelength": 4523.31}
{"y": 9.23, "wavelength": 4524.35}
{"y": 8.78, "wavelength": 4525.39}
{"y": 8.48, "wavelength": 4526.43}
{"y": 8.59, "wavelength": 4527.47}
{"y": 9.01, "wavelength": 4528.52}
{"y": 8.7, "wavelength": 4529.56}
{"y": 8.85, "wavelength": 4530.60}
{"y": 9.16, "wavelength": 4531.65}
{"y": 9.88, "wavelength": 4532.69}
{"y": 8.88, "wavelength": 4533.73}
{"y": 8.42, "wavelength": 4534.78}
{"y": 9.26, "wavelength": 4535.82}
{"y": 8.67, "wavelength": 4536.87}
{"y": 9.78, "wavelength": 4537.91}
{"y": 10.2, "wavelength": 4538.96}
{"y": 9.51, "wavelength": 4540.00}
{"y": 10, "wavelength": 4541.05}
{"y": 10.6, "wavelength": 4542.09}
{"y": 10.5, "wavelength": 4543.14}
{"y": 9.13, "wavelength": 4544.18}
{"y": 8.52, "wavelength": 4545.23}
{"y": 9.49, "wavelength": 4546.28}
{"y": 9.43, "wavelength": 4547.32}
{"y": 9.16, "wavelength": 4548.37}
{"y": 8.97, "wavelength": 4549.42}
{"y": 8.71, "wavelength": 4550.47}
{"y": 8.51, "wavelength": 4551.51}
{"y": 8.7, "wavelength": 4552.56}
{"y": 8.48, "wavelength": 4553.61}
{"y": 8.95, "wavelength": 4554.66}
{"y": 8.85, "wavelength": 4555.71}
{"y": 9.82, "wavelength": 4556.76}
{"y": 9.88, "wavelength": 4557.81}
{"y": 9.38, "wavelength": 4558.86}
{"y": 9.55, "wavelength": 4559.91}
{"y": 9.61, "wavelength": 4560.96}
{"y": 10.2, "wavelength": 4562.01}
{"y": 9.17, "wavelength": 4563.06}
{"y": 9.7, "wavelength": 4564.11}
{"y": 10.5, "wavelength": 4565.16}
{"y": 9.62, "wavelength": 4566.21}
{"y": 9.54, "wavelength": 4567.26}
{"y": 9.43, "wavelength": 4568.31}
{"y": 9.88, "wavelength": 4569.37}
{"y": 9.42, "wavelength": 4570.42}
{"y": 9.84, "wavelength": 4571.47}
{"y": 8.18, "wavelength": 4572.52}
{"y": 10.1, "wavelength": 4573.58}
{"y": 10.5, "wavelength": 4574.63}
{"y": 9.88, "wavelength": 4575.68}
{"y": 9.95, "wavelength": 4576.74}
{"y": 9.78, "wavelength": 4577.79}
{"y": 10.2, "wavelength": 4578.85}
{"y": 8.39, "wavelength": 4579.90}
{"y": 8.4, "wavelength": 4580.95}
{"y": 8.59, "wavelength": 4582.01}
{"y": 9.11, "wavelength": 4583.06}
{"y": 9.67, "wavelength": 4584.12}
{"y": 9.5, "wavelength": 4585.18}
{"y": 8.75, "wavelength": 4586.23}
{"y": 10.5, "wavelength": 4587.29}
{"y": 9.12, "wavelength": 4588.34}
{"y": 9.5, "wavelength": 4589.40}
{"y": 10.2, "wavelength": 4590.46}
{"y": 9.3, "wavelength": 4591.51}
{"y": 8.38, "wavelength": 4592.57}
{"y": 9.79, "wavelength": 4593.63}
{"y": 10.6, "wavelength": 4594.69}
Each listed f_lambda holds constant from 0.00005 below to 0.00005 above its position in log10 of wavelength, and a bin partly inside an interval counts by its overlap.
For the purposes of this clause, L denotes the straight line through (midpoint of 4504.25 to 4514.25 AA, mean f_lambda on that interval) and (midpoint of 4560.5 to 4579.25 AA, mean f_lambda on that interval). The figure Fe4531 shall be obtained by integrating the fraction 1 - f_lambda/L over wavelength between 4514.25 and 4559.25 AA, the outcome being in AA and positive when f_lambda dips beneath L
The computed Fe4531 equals 2.04 AA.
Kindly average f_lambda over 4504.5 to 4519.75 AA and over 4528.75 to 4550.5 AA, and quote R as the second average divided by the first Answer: 0.96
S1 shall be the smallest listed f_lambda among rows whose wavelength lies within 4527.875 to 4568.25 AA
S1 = 8.42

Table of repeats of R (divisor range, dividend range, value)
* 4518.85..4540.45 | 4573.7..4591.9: 1.04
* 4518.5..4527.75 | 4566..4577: 1.07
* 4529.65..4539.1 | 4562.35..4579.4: 1.06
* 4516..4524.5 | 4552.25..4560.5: 0.97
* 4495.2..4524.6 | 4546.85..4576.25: 0.98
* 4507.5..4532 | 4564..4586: 1.02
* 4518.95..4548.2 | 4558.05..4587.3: 1.03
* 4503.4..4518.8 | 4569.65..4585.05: 0.97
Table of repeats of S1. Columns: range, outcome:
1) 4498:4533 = 7.93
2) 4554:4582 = 8.18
